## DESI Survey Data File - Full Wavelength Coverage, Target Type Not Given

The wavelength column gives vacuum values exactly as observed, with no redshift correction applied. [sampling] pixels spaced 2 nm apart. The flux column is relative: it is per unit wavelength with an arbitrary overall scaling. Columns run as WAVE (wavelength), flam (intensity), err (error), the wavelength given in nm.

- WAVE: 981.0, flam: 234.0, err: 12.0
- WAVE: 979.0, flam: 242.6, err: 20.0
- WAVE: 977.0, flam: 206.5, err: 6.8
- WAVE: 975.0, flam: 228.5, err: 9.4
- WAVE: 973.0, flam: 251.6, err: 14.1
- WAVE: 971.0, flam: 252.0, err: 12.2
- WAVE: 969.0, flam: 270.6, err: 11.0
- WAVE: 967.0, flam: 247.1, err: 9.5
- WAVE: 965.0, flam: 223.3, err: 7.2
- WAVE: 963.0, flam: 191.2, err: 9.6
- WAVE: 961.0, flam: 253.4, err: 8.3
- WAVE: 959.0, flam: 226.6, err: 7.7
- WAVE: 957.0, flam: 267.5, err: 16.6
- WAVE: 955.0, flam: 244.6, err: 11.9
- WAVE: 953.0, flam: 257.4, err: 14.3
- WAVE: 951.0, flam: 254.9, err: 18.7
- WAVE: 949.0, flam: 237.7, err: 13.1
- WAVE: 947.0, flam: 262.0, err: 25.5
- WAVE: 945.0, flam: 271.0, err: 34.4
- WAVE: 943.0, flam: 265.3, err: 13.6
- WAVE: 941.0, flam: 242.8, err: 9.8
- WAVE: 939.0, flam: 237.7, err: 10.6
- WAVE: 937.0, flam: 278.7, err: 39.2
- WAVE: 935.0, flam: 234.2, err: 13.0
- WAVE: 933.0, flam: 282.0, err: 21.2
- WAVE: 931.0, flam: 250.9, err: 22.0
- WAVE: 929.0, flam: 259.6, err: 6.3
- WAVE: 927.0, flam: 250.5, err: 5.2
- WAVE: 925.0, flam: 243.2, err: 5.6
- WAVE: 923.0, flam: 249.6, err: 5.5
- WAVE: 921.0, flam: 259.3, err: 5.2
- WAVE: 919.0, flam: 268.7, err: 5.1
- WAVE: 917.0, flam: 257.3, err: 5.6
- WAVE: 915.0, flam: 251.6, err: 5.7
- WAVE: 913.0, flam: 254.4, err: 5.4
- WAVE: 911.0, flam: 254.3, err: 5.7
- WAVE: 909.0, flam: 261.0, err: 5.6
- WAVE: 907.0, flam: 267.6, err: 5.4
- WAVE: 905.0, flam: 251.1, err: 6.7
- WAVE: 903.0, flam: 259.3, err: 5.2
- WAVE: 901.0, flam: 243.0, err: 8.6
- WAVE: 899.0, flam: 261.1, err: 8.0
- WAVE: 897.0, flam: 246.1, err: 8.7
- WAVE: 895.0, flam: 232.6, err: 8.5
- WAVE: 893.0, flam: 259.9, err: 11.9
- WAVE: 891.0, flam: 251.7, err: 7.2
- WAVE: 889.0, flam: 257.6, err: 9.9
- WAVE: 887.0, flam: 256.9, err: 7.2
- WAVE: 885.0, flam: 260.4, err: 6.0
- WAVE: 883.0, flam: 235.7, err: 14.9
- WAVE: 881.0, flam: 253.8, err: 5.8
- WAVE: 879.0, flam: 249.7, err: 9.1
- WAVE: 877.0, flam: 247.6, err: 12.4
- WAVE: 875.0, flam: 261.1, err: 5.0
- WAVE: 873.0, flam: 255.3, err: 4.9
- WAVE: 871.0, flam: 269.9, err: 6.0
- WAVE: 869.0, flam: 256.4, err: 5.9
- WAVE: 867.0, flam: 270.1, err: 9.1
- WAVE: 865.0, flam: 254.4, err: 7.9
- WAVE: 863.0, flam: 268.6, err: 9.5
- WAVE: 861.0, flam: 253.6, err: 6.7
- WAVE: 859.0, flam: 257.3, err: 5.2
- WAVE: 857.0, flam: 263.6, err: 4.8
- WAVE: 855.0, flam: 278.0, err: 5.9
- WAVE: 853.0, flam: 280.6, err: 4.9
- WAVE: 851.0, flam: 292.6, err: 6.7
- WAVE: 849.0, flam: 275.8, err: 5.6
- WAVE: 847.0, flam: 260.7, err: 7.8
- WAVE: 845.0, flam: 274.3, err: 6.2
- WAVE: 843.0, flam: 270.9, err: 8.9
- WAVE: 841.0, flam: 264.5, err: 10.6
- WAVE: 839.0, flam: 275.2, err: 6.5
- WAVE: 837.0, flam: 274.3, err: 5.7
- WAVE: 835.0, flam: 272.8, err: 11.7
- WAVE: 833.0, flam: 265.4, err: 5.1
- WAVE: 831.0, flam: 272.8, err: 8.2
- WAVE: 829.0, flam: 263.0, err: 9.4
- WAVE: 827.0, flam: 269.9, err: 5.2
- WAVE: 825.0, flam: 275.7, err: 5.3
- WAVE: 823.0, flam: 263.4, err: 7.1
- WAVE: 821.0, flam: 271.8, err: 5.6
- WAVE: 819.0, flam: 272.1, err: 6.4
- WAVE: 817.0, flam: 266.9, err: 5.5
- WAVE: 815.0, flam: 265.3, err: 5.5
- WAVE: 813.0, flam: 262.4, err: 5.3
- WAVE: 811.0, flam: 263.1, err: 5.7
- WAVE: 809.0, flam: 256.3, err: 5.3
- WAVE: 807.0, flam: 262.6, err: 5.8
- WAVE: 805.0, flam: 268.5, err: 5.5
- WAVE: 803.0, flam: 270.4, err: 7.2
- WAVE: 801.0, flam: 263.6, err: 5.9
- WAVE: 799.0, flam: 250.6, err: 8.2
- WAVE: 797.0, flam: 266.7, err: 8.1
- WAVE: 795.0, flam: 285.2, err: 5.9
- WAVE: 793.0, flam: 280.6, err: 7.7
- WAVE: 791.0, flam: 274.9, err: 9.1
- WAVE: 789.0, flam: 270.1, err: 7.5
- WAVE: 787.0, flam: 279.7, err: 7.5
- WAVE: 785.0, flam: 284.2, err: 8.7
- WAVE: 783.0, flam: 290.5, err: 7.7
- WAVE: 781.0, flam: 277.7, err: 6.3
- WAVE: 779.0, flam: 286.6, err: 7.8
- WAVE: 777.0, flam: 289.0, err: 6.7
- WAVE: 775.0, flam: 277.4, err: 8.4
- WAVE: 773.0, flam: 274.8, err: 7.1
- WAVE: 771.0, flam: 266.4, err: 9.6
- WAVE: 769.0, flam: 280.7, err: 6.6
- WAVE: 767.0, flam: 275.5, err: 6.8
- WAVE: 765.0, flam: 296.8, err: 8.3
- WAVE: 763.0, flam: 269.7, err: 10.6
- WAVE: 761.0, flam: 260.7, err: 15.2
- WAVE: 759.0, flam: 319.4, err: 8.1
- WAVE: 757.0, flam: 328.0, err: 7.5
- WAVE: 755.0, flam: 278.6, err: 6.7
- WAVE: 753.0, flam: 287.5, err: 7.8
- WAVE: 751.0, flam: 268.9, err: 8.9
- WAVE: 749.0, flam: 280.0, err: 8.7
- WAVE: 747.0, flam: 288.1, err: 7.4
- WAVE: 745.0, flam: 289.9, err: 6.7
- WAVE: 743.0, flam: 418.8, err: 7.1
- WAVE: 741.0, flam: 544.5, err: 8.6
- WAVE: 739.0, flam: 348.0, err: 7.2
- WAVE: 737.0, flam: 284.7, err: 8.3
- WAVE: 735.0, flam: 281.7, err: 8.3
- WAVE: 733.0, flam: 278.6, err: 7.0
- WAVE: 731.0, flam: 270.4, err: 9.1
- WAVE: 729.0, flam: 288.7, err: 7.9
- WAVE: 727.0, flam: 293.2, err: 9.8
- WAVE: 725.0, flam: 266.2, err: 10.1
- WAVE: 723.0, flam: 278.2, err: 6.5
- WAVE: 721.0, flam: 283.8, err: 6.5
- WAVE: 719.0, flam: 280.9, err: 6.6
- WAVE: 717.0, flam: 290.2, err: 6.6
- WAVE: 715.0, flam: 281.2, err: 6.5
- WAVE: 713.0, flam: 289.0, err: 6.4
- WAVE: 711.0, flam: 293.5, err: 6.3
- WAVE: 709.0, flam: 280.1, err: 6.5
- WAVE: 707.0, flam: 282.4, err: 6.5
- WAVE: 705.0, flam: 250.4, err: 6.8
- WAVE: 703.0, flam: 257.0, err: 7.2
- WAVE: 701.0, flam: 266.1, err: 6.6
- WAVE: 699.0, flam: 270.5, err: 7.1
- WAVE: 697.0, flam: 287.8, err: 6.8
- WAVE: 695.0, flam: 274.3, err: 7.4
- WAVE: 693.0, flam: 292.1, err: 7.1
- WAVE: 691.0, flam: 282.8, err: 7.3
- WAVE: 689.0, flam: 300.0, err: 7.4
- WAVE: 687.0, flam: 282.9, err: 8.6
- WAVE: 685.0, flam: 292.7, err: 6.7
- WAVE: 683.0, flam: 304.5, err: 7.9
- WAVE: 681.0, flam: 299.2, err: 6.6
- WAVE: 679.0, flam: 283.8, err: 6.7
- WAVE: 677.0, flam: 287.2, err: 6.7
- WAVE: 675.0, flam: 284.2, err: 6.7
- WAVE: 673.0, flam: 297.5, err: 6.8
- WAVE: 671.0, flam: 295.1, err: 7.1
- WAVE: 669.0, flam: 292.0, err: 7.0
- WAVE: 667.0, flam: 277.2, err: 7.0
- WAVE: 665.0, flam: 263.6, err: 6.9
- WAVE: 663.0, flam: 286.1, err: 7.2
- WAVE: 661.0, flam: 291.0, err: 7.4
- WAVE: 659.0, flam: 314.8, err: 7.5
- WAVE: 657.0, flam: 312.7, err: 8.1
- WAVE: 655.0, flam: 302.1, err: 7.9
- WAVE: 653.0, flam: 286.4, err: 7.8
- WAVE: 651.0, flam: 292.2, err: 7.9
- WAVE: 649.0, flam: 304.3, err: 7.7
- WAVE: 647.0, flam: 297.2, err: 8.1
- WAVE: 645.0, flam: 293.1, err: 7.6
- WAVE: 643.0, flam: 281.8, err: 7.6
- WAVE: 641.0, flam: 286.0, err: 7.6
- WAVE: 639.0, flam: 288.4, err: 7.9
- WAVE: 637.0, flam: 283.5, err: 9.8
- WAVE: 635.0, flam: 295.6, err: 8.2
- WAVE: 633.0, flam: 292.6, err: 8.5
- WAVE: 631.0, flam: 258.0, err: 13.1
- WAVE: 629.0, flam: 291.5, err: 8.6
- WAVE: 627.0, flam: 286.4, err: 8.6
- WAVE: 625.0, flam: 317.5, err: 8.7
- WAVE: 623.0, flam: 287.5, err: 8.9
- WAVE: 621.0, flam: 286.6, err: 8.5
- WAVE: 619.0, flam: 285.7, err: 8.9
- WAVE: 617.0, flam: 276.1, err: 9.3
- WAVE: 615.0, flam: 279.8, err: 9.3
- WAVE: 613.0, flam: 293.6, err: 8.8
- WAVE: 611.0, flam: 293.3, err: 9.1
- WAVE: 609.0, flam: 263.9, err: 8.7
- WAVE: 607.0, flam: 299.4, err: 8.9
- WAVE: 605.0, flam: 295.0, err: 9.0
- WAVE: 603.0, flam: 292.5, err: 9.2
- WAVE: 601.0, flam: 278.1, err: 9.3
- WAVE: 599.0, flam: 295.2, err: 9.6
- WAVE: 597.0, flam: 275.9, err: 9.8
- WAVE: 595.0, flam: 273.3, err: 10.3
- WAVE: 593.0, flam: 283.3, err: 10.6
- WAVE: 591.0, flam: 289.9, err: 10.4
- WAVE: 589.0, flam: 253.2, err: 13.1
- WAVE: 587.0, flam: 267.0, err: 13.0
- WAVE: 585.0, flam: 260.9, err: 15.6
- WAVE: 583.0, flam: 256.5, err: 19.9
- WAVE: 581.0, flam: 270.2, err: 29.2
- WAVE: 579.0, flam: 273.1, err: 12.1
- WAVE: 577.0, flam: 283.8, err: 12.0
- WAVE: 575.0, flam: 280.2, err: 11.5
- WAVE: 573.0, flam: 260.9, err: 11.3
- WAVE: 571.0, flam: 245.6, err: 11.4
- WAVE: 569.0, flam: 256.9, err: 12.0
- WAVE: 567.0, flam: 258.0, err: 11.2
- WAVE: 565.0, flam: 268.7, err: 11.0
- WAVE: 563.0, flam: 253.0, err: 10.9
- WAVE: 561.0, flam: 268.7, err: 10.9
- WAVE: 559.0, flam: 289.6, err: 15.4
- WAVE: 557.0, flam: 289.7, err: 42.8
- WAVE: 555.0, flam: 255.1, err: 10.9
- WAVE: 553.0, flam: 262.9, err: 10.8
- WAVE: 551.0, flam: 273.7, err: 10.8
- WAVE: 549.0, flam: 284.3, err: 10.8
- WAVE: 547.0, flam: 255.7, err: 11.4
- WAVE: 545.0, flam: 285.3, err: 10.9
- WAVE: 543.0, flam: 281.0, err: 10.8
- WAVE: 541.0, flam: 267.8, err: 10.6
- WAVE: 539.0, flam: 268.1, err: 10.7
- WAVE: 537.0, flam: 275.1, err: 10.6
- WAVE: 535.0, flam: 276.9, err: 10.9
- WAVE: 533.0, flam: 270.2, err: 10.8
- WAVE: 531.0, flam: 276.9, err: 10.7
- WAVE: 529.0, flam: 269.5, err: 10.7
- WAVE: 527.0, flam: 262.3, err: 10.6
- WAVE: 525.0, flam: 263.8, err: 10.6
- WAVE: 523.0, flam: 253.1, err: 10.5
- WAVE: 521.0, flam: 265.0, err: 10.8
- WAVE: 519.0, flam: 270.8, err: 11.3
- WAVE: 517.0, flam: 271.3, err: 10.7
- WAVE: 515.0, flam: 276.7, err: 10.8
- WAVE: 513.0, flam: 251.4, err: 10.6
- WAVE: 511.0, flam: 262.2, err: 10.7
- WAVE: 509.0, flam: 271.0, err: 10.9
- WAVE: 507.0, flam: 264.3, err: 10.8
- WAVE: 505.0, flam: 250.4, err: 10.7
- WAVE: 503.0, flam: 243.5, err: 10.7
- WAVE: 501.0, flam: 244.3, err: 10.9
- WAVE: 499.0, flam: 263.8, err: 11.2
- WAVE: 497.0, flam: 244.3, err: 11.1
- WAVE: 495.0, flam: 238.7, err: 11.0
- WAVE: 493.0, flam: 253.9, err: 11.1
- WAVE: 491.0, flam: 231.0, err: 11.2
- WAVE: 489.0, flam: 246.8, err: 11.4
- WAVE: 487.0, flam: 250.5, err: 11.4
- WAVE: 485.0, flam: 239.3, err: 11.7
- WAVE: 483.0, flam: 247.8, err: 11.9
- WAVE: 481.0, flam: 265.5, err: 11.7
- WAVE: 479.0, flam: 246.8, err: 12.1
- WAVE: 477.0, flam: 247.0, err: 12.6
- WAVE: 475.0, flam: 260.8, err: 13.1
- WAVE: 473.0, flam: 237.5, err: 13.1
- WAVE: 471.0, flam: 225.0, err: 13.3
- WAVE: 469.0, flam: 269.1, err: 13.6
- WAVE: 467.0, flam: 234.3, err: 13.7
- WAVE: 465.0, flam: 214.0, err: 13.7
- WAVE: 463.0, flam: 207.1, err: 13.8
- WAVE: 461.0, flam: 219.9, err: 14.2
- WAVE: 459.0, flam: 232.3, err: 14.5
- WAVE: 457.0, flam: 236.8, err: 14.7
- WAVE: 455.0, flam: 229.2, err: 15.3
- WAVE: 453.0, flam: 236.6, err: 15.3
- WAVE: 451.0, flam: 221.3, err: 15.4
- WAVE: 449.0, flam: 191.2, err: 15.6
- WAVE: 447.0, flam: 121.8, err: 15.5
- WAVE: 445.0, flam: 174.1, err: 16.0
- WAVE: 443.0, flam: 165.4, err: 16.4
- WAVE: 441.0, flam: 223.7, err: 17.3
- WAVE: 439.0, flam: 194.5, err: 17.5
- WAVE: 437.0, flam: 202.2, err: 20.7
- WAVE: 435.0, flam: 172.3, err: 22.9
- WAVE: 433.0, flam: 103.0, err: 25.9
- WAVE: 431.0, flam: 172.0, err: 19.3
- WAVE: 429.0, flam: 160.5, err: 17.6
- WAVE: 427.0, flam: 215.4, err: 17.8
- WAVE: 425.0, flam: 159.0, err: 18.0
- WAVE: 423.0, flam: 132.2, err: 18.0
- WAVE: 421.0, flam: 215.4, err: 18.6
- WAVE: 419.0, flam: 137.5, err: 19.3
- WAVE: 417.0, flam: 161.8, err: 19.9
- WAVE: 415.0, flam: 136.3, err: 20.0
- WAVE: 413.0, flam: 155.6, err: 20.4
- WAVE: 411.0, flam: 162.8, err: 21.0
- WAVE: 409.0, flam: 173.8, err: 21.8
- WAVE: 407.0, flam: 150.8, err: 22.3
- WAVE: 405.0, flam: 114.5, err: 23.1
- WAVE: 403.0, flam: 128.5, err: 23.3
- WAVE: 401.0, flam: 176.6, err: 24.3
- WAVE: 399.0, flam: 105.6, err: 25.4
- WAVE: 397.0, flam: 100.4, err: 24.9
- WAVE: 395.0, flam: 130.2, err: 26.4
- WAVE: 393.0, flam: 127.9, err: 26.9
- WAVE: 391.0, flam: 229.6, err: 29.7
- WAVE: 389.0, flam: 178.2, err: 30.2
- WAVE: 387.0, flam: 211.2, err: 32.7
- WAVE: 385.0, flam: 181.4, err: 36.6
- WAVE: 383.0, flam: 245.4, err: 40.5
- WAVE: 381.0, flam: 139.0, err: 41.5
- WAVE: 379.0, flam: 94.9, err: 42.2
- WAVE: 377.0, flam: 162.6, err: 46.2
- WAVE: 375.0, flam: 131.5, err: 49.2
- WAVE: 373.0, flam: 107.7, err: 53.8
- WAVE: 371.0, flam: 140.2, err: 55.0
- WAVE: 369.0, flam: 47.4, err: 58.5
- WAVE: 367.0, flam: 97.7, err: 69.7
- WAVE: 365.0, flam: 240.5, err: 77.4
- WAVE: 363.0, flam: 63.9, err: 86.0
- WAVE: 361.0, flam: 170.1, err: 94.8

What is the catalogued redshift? 0.128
